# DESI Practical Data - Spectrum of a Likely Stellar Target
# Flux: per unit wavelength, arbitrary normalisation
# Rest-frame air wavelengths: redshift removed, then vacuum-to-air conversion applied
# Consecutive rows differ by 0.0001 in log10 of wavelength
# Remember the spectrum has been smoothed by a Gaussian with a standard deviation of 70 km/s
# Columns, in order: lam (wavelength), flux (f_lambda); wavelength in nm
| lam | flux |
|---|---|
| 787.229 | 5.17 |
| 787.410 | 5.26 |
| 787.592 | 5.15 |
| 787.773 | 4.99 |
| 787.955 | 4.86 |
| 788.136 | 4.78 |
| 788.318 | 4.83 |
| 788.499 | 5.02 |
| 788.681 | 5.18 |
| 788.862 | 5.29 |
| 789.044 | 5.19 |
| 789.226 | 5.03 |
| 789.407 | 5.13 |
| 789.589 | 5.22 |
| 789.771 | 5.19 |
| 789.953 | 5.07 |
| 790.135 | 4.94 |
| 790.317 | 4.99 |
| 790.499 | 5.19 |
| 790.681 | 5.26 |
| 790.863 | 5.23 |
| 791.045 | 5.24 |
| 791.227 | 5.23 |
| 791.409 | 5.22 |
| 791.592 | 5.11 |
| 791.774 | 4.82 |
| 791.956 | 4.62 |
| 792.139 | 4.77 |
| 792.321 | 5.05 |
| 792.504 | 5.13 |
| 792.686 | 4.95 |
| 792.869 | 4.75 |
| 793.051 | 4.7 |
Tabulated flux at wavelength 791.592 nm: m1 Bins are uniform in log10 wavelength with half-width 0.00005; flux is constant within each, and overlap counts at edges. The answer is 5.11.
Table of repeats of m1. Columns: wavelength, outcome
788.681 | 5.18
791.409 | 5.22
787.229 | 5.17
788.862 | 5.29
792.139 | 4.77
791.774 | 4.82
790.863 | 5.23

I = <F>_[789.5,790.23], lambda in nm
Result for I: 5.1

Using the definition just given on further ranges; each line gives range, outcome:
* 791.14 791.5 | 5.23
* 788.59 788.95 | 5.24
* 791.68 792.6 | 4.88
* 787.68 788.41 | 4.87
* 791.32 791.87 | 5.04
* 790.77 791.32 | 5.24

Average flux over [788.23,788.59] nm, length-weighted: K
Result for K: 4.93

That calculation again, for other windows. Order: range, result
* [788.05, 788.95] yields 5.02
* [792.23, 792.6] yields 5.09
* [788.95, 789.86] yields 5.15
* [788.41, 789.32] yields 5.14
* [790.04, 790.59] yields 5.04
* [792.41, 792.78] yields 5.03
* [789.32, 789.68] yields 5.17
